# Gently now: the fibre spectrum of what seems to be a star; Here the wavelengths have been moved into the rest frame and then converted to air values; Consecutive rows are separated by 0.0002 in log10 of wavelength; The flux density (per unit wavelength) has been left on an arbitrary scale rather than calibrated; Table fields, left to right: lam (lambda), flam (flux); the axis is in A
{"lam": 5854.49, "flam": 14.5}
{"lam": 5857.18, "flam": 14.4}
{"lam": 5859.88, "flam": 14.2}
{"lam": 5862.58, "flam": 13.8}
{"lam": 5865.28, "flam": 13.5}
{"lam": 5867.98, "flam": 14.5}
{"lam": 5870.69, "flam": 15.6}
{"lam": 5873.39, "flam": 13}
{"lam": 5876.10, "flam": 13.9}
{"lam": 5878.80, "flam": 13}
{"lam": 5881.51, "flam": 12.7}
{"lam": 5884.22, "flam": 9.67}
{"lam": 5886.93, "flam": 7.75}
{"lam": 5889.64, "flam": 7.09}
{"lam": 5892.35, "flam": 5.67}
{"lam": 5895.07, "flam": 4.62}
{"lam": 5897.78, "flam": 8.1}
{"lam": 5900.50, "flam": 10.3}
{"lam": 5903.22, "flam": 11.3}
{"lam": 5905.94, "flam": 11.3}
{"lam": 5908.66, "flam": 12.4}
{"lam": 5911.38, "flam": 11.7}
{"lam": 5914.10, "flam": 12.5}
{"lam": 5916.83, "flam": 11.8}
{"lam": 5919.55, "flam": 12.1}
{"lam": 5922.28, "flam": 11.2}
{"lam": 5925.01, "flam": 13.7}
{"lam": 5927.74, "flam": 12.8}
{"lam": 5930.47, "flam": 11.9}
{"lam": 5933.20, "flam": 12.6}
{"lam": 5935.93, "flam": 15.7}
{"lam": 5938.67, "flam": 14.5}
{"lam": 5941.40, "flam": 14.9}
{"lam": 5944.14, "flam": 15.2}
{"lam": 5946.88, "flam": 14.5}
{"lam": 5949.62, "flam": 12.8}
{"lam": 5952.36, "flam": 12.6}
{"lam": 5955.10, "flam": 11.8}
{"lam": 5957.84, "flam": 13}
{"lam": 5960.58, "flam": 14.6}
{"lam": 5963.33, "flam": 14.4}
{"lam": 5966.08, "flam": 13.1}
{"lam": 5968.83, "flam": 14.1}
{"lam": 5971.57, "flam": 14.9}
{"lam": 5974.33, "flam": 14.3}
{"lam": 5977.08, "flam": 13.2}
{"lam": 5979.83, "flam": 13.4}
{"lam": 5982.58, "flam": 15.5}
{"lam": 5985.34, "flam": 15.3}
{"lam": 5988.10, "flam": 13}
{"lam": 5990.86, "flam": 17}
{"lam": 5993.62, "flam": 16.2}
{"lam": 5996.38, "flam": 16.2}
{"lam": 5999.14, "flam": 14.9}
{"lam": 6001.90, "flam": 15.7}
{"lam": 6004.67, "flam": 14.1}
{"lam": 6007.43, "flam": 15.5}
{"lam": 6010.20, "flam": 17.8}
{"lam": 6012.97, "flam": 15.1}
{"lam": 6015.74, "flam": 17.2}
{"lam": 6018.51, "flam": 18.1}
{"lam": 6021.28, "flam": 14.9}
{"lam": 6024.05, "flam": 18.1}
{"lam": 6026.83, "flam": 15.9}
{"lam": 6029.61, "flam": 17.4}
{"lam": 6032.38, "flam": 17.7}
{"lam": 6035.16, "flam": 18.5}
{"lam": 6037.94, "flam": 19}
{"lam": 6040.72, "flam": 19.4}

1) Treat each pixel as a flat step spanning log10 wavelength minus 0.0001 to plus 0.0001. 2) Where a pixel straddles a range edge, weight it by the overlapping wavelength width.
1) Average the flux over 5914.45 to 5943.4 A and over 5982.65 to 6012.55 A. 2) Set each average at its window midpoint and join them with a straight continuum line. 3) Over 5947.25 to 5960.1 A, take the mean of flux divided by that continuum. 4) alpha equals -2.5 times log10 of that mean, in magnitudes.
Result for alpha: 0.09 mag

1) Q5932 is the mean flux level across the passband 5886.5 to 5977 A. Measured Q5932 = 12.2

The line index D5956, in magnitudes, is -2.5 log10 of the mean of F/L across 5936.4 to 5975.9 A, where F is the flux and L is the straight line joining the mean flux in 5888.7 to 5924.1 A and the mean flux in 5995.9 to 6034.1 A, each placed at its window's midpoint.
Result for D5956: -0.08 mag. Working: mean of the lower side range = 10.1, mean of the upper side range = 16.4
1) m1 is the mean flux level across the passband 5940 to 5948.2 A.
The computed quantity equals 14.9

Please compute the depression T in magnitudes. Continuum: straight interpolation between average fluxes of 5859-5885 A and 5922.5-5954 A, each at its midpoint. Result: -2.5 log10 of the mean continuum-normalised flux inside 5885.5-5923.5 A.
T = 0.35 mag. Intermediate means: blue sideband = 13.5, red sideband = 13.6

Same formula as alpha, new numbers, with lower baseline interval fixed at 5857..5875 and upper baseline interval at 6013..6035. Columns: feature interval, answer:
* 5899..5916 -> 0.27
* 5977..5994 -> 0.10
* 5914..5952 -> 0.16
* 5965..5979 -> 0.15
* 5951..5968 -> 0.19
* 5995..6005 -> 0.08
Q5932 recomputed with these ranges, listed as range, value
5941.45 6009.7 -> 14.4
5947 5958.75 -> 12.7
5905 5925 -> 12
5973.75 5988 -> 14.2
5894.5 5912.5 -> 10.2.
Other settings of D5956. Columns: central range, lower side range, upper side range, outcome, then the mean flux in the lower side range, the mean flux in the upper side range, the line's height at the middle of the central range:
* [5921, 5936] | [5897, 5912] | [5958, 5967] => -0.05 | 10.9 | 13.9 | 12.2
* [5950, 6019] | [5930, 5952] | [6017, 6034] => 0.06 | 14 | 17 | 15.6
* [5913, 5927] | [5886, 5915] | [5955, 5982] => -0.16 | 9.32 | 13.8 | 10.6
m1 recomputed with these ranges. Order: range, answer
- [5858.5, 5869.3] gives 14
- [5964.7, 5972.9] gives 14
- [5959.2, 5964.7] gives 14.5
